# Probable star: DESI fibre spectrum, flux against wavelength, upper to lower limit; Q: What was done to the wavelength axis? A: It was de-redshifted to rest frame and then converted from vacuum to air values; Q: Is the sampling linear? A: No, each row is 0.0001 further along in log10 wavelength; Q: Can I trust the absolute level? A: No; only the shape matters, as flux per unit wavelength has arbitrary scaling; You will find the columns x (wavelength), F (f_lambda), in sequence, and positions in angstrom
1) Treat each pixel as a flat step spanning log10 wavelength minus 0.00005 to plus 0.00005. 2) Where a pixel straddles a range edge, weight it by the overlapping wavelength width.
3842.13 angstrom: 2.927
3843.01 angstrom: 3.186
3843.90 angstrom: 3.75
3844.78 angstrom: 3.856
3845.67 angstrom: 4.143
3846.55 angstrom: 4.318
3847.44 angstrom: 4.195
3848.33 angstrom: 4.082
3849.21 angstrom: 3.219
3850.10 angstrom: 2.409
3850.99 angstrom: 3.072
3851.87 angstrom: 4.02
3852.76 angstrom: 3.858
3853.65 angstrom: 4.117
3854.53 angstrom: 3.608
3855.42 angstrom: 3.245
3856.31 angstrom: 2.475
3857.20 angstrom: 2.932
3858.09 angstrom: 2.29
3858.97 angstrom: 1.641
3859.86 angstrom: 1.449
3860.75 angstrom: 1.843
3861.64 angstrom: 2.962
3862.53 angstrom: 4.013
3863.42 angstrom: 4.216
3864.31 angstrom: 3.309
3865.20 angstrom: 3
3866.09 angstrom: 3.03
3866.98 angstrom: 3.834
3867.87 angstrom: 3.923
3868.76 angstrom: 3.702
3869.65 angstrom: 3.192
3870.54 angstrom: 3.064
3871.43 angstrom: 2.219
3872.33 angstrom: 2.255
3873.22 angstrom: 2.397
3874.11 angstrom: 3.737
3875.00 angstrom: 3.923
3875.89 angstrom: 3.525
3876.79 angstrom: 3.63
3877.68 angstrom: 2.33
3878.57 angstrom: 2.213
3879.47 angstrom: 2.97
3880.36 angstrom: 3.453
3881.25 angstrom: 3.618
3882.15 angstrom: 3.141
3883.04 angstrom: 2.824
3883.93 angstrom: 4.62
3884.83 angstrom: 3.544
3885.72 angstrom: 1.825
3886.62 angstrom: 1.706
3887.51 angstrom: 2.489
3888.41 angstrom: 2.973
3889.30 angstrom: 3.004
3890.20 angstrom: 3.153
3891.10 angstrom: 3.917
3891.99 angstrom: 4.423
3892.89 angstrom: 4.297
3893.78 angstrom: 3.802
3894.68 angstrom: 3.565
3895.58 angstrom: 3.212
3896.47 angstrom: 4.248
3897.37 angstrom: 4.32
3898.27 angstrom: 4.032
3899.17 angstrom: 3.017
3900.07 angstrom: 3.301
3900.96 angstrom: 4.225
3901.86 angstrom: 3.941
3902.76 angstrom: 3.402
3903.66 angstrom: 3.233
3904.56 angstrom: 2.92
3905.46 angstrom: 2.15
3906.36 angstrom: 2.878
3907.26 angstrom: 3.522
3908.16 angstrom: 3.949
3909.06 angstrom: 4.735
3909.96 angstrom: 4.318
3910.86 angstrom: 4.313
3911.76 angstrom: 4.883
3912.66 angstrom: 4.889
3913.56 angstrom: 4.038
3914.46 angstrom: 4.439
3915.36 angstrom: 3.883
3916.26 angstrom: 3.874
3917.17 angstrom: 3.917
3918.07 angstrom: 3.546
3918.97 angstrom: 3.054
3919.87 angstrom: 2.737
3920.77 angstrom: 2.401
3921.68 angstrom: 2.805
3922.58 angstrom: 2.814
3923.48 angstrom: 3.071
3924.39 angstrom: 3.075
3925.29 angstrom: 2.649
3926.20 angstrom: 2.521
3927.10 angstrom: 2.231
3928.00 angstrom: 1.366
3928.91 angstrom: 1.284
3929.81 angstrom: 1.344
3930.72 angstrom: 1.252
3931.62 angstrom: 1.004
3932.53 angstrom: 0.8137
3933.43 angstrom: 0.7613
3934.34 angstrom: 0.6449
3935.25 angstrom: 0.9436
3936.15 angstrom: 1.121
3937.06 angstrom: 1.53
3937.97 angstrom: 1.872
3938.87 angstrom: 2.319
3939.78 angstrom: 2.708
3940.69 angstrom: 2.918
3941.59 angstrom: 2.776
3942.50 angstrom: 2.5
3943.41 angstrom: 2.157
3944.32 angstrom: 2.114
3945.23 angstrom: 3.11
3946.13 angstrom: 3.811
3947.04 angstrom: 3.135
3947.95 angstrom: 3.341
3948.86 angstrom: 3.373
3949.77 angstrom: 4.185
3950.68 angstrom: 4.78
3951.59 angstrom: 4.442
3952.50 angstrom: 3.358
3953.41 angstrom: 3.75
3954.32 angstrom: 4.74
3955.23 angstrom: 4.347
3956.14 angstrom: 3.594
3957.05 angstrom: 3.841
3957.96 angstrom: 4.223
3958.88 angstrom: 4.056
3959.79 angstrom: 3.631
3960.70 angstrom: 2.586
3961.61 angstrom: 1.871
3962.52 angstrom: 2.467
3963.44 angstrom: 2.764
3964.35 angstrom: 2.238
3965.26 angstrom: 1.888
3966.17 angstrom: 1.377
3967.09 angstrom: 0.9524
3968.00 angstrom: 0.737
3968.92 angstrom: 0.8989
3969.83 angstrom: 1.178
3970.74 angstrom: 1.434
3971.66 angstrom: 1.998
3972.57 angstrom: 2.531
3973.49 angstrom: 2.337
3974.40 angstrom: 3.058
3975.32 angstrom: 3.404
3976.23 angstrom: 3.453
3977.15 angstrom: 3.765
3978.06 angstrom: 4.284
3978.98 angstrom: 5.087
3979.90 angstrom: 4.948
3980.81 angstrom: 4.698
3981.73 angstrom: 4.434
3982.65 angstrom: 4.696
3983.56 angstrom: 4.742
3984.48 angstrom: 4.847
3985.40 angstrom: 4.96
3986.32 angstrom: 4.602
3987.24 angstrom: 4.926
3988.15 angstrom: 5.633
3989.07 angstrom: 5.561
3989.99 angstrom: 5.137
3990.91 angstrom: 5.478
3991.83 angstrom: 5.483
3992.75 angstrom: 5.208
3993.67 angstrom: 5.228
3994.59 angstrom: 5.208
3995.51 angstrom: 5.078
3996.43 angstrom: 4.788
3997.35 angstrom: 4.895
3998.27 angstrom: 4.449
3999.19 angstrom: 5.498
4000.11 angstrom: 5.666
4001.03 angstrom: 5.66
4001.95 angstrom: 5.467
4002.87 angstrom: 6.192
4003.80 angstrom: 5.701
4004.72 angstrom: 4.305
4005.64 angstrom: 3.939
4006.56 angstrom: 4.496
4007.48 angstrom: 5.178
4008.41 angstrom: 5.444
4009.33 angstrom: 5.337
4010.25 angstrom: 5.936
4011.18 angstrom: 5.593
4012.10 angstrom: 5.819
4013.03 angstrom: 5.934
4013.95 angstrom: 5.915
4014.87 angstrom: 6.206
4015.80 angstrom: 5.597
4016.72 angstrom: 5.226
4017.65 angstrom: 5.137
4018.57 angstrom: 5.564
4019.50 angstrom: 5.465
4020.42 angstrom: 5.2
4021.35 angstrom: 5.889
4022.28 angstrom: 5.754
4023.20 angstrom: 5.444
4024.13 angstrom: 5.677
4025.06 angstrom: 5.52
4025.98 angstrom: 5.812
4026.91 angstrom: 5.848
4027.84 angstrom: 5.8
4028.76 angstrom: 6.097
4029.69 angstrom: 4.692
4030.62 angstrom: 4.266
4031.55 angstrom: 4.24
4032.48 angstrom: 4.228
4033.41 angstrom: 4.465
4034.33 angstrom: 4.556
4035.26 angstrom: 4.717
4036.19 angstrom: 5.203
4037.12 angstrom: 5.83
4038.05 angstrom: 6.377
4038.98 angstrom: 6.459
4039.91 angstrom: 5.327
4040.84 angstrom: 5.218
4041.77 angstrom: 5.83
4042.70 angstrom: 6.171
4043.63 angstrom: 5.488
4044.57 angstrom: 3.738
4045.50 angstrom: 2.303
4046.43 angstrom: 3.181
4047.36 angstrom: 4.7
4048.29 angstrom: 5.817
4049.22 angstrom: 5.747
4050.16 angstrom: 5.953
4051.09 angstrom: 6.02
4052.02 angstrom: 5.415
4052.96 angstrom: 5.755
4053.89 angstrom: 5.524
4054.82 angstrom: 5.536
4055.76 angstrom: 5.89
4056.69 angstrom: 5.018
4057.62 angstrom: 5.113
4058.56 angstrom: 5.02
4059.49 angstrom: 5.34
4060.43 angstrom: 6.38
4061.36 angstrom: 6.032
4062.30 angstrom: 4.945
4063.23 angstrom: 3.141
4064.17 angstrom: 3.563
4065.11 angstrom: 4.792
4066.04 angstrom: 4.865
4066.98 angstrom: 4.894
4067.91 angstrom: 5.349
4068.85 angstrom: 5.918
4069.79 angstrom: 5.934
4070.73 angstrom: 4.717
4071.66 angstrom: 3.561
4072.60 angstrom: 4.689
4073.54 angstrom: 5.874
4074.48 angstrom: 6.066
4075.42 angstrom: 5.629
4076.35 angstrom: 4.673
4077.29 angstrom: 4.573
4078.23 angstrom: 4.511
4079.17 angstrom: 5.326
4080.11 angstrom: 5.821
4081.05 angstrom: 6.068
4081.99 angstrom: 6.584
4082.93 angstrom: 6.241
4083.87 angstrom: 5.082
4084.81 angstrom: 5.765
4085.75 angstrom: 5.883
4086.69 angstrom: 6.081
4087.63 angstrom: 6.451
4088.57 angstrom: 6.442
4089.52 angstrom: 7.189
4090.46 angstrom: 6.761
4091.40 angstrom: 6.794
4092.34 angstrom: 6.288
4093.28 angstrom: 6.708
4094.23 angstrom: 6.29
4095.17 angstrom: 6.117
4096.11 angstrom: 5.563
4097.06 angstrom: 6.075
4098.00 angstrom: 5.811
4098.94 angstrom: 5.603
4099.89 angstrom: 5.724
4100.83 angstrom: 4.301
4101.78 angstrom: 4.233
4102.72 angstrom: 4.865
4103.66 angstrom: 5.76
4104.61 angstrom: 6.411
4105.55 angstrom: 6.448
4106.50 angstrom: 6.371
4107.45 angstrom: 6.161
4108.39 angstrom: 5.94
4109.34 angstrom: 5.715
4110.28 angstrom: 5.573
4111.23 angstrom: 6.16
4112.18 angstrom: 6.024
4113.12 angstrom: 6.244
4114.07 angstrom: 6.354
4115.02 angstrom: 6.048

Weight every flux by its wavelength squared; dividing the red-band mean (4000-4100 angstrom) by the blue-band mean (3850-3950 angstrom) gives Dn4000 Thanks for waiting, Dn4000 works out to 1.94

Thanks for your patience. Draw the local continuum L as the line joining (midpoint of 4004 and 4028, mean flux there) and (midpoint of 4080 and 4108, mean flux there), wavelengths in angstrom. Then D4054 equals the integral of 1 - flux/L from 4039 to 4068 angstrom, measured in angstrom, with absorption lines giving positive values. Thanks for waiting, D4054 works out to 3.05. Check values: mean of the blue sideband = 5.46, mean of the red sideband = 6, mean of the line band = 5.12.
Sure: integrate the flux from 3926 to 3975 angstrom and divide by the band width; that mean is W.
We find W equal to 2.45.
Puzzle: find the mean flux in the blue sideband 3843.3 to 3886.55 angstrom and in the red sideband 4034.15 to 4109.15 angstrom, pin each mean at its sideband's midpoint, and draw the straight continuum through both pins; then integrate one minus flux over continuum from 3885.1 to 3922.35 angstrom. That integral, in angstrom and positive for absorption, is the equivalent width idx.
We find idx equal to 1.0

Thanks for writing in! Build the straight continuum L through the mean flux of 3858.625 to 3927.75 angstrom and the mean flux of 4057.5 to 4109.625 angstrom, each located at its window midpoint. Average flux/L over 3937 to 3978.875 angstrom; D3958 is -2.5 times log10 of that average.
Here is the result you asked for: 0.37 mag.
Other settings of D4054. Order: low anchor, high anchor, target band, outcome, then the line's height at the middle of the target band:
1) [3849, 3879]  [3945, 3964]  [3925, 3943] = 9.1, 3.47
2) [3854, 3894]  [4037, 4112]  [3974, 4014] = -3.9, 4.55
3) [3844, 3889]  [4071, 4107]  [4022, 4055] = -0.5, 5.16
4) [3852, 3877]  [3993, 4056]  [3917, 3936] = 9.0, 3.97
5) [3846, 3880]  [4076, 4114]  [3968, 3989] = 3.9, 4.52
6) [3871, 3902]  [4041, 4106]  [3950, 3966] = 2.7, 4.13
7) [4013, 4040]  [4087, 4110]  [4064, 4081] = 2.0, 5.79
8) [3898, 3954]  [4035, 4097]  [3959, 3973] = 6.5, 3.68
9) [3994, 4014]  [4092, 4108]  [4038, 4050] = 0.9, 5.5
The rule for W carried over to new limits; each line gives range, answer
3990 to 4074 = 5.24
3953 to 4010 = 4.05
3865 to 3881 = 3.14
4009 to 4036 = 5.38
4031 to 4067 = 5.1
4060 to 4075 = 5.04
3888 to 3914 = 3.75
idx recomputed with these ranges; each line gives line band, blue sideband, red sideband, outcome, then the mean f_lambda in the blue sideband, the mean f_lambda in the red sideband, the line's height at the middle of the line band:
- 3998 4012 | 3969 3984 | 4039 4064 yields -4.0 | 3.44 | 5.18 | 4.1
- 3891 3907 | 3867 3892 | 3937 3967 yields -2.5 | 3.12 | 3.08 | 3.11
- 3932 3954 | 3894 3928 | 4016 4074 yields 7.4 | 3.49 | 5.2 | 3.9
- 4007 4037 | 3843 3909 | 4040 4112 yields -2.9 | 3.3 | 5.5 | 4.9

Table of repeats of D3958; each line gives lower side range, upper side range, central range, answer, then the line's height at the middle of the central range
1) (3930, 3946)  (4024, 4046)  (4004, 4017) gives -0.24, 4.31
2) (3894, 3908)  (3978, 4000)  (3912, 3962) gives 0.39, 4.11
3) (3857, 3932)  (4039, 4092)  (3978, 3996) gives -0.15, 4.37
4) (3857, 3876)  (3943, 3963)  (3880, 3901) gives -0.09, 3.15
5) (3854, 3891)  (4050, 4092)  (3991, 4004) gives -0.16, 4.58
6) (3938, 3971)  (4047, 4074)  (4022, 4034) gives -0.16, 4.5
